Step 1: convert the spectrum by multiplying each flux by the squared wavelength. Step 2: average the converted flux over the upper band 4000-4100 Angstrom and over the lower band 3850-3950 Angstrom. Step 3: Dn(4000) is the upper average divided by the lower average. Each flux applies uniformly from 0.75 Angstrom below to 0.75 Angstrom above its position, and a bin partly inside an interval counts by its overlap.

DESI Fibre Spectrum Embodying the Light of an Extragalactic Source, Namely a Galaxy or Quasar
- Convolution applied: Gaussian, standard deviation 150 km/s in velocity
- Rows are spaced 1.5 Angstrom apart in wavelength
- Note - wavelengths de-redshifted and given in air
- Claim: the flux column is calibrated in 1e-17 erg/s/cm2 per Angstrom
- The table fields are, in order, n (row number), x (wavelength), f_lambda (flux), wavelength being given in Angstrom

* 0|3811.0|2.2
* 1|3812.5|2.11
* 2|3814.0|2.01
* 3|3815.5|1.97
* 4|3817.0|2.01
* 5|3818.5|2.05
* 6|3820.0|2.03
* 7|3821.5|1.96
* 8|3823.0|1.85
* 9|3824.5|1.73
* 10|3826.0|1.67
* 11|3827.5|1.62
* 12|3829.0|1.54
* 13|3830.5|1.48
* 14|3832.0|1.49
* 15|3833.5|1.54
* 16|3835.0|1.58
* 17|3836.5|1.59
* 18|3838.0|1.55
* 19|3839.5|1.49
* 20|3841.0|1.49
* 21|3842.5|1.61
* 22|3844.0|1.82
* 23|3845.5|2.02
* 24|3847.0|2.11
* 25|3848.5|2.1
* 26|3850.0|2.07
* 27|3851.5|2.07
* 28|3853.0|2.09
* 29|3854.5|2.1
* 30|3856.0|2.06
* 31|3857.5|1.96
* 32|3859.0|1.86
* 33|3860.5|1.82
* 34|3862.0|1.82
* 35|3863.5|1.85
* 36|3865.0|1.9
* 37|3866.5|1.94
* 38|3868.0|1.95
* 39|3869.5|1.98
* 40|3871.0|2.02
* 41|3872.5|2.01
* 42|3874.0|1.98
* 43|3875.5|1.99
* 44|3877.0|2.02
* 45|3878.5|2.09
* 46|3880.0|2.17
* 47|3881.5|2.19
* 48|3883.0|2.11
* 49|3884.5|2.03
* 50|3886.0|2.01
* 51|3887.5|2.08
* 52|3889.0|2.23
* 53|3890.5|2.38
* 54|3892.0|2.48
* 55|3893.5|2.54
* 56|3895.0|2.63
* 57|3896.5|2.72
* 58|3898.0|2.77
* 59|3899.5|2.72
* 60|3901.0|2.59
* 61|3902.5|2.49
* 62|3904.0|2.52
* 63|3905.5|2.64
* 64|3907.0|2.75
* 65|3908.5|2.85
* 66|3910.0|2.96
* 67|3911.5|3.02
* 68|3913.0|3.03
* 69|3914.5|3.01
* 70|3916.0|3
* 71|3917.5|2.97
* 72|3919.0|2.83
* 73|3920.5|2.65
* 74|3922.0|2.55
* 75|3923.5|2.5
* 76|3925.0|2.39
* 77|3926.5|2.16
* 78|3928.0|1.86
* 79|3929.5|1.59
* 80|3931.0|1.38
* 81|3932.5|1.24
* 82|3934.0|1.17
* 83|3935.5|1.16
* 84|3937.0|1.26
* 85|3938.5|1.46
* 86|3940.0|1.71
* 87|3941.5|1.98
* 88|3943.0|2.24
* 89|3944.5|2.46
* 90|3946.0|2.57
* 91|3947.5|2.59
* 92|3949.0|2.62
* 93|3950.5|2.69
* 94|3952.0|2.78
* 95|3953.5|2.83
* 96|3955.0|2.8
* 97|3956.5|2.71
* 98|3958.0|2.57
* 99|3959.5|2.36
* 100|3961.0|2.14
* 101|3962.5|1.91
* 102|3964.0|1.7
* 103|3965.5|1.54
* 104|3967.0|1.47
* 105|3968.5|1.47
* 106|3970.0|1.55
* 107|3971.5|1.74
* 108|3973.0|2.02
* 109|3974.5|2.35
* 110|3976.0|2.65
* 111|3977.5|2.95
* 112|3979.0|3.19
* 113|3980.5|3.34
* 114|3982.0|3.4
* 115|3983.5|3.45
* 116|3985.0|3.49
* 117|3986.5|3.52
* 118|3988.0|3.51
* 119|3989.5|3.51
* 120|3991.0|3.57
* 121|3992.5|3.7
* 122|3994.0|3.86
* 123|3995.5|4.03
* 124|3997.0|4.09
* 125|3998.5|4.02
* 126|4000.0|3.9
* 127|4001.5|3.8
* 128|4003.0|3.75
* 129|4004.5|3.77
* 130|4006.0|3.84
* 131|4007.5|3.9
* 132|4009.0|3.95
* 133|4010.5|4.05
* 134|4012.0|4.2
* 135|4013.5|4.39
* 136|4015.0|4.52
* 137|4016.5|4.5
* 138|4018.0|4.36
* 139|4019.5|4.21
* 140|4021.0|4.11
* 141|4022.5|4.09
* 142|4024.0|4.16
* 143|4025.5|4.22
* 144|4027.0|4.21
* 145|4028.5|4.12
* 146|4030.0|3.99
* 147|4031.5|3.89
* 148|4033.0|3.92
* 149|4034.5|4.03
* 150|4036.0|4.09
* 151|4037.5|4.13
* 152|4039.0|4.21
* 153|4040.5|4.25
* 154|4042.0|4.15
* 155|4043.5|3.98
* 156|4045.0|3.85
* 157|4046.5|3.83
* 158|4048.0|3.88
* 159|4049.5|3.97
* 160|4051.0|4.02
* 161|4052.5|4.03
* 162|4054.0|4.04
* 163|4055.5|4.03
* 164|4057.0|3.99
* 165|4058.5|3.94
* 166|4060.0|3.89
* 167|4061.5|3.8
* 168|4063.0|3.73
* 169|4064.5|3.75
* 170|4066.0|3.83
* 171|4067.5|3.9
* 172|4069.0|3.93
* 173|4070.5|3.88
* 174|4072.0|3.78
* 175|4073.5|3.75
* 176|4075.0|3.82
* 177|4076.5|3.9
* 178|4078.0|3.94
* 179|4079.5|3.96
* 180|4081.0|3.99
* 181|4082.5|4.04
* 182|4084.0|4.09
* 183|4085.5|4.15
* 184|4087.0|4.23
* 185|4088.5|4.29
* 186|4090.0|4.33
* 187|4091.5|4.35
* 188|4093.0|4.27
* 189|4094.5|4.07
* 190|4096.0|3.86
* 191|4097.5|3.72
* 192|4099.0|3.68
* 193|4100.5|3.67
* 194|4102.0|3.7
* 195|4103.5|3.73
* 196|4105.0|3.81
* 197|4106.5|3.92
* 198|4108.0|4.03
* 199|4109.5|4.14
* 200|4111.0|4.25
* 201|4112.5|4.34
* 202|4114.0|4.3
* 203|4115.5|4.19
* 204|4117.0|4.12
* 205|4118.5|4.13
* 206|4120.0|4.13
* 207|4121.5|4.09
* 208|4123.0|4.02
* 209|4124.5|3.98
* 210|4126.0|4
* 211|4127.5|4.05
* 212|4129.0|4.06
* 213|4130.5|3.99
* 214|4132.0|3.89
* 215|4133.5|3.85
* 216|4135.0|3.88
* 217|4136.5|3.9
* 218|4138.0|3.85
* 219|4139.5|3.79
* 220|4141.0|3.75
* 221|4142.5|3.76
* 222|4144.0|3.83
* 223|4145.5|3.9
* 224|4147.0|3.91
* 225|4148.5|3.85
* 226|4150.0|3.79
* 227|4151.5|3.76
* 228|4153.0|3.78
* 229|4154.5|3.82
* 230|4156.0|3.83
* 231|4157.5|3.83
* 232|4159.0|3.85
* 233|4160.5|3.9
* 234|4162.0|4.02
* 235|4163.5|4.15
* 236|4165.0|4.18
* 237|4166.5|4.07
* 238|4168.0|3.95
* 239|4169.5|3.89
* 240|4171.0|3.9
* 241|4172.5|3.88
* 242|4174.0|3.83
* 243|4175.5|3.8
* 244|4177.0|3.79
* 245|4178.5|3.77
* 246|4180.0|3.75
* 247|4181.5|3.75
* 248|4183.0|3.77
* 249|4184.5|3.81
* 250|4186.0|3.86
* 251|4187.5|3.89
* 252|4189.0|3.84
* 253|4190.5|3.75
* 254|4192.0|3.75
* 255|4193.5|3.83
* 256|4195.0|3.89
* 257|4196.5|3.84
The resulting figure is 1.9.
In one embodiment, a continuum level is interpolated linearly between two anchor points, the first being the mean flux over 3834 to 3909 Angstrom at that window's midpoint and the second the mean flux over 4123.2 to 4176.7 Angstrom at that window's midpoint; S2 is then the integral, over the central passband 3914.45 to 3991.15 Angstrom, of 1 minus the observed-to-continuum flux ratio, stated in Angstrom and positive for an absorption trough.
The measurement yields 7.6 Angstrom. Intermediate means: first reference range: 2.11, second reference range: 3.9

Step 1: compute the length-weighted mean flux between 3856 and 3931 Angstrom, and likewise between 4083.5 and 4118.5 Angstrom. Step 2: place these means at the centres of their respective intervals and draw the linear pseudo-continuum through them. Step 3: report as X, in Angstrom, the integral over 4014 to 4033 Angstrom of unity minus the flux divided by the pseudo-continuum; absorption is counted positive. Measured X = -4.4 Angstrom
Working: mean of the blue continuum 2.33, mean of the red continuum 4.06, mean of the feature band 4.19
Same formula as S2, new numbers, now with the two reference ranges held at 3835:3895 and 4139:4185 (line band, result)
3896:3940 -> -0.6 Angstrom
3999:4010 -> -3.8 Angstrom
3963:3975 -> 4.2 Angstrom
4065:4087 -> -4.1 Angstrom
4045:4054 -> -2.3 Angstrom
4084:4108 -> -3.8 Angstrom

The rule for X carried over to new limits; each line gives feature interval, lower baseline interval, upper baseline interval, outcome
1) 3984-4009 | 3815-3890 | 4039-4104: -4.0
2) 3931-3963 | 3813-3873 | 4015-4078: 8.9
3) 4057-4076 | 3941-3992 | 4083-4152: -1.8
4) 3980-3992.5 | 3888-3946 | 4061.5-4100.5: -1.9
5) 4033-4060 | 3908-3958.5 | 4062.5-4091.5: -2.9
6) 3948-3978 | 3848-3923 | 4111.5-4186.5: 6.0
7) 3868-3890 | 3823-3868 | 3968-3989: -0.2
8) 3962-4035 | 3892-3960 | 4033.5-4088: -4.1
